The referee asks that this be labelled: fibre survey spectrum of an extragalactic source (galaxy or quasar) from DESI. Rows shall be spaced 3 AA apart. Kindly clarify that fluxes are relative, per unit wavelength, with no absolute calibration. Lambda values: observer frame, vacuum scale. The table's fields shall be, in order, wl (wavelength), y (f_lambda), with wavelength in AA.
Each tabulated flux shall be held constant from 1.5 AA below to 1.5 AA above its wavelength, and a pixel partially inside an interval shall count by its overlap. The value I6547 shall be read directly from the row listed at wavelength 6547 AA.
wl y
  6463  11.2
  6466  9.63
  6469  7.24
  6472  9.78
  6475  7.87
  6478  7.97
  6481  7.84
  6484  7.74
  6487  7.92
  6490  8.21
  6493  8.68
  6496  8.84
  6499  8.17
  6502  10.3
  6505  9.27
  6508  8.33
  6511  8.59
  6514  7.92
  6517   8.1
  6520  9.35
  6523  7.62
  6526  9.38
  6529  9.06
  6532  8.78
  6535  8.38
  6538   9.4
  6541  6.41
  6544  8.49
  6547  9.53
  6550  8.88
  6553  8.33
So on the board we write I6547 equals 9.53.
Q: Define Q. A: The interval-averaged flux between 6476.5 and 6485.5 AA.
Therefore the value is 7.85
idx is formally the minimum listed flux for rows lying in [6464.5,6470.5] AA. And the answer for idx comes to 7.24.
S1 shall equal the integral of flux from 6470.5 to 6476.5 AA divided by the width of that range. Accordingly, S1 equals 8.82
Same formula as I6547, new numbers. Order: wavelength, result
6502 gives 10.3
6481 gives 7.84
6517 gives 8.1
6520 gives 9.35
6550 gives 8.88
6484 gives 7.74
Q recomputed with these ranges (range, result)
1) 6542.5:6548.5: 9.01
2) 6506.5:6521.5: 8.46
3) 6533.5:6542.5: 8.06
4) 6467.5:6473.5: 8.51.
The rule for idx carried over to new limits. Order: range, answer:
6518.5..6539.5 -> 7.62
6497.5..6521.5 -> 7.92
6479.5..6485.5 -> 7.74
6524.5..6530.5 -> 9.06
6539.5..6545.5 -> 6.41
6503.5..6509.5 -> 8.33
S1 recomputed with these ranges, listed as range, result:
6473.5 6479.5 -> 7.92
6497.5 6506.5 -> 9.25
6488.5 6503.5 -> 8.84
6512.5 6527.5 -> 8.47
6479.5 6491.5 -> 7.93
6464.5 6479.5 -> 8.5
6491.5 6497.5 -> 8.76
